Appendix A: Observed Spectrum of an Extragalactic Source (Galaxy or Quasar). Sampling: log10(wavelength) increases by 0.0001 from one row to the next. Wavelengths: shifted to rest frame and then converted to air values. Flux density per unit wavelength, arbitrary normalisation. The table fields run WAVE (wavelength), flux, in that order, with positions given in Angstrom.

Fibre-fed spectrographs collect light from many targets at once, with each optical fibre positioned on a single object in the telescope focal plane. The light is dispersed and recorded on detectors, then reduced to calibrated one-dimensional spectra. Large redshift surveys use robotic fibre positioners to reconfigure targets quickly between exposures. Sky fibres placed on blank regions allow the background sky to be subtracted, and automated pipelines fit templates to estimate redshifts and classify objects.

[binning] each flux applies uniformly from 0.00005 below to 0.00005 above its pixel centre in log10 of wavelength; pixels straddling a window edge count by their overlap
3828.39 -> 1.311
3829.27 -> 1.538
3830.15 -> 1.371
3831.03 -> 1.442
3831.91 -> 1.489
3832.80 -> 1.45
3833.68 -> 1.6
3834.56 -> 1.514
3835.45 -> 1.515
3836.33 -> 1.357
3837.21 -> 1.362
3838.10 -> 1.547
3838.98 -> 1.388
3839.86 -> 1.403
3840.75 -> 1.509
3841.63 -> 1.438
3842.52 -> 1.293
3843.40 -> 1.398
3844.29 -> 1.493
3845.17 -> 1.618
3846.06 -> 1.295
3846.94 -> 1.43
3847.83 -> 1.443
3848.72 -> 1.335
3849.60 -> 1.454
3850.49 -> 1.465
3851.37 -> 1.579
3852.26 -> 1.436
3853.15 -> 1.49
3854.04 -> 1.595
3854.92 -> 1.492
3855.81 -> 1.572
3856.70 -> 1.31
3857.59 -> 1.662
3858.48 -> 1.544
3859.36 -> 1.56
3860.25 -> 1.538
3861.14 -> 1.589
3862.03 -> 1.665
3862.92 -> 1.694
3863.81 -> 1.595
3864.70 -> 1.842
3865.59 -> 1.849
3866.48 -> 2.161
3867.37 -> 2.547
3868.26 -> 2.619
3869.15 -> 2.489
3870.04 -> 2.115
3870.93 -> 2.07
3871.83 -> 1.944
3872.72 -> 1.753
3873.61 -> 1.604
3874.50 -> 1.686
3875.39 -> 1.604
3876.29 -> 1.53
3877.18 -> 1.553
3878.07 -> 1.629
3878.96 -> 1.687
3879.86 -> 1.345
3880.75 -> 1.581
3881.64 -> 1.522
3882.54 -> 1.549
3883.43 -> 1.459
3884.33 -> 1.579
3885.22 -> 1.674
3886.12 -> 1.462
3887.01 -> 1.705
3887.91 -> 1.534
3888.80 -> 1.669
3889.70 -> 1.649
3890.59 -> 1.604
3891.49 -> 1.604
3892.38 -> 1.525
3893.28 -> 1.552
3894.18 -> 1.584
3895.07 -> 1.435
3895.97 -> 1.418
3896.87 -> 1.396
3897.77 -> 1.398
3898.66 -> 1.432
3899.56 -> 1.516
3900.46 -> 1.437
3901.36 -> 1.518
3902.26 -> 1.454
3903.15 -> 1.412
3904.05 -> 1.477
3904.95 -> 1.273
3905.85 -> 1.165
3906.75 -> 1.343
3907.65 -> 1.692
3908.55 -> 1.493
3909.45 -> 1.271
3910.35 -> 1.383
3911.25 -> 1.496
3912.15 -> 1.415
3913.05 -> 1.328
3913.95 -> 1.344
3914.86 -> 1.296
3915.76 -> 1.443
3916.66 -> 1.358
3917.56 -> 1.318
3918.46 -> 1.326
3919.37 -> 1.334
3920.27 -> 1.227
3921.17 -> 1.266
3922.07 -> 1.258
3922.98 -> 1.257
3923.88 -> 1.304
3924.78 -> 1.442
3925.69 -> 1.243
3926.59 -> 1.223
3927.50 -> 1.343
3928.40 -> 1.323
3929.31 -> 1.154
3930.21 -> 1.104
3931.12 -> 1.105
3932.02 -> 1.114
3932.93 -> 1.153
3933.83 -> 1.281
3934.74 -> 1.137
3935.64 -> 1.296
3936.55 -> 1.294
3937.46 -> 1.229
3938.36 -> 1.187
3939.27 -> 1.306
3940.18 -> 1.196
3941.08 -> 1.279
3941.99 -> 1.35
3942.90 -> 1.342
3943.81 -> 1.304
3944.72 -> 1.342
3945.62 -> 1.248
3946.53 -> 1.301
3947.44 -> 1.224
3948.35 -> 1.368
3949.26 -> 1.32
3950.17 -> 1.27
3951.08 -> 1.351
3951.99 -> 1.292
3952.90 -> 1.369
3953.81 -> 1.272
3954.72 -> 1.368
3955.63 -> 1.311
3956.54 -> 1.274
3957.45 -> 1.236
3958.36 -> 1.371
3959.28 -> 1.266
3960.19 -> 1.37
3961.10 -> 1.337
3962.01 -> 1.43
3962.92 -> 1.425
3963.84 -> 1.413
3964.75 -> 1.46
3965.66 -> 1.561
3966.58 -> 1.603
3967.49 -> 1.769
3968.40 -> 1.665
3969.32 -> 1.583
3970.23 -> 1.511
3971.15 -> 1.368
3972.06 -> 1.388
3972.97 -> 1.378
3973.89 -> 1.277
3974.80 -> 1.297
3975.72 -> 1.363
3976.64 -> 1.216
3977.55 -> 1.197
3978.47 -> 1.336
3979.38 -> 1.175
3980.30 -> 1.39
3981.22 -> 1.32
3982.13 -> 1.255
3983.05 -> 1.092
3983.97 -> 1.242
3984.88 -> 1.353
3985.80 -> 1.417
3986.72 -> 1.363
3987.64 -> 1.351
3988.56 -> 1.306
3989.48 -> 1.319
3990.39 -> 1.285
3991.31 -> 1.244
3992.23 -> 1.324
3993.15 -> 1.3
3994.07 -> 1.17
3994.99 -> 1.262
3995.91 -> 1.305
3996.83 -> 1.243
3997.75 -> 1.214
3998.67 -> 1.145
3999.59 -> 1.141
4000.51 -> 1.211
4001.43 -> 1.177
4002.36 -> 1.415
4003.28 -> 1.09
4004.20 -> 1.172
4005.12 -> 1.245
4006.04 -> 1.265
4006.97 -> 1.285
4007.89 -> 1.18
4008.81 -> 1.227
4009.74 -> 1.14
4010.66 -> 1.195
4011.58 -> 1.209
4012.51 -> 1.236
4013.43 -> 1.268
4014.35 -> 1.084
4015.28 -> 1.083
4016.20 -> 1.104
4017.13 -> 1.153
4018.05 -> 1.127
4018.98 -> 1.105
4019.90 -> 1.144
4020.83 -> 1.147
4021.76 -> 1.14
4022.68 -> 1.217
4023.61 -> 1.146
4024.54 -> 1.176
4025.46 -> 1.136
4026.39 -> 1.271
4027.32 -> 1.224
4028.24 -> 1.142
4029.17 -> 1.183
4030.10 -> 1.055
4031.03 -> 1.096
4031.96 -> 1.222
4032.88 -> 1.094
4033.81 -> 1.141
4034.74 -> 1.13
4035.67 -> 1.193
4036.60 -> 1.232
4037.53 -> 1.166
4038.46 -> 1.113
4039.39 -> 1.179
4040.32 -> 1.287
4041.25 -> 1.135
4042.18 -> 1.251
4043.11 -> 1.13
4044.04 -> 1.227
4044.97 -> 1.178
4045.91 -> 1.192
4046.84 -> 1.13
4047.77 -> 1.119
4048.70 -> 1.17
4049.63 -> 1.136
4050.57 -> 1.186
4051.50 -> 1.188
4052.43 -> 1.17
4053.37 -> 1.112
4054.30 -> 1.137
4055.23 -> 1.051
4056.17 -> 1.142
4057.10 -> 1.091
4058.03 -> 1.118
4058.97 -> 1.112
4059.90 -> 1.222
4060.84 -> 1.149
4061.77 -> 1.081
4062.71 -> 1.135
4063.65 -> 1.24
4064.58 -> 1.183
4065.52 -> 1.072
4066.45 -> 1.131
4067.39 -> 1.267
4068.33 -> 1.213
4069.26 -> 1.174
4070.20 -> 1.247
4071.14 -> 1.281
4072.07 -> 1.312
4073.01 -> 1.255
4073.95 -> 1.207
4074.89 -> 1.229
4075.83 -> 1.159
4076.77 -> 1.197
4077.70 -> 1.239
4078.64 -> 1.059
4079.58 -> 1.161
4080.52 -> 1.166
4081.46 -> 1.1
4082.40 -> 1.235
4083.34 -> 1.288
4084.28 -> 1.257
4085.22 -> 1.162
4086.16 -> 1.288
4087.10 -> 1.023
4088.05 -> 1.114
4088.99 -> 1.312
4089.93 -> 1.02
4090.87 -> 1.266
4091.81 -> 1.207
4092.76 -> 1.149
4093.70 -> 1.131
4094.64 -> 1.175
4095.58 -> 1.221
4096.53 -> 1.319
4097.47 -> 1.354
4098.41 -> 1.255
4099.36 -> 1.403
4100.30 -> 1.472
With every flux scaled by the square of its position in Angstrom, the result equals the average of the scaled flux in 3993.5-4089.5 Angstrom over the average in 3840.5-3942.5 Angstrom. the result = 0.85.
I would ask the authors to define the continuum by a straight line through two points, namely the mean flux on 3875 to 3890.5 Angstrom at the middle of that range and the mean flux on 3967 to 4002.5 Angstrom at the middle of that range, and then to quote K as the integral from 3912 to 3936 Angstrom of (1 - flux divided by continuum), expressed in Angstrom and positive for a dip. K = 3.2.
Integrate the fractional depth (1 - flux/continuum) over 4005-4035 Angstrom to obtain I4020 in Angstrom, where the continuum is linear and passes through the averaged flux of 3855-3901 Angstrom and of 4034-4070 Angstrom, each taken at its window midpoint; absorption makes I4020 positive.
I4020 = 2.1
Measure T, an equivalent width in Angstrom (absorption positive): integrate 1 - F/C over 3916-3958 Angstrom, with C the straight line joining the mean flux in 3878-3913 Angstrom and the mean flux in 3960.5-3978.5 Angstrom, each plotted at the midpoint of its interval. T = 5.3 Angstrom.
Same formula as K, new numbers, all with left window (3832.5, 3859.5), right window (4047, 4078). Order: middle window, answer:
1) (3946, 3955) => 0.1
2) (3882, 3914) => -1.9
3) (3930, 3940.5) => 1.1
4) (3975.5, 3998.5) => -0.1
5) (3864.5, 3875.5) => -4.6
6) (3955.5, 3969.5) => -1.4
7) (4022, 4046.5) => 0.8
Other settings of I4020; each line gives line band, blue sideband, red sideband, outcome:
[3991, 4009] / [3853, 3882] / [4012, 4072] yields 1.00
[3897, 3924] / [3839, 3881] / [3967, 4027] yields 2.32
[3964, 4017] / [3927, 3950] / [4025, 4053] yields -3.67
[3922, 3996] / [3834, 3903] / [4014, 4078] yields 3.12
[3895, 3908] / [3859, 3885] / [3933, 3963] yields 1.35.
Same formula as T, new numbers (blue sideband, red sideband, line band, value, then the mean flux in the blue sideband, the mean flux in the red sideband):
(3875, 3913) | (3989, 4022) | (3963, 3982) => -1.7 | 1.5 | 1.2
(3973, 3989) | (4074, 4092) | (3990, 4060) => 3.8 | 1.29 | 1.18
